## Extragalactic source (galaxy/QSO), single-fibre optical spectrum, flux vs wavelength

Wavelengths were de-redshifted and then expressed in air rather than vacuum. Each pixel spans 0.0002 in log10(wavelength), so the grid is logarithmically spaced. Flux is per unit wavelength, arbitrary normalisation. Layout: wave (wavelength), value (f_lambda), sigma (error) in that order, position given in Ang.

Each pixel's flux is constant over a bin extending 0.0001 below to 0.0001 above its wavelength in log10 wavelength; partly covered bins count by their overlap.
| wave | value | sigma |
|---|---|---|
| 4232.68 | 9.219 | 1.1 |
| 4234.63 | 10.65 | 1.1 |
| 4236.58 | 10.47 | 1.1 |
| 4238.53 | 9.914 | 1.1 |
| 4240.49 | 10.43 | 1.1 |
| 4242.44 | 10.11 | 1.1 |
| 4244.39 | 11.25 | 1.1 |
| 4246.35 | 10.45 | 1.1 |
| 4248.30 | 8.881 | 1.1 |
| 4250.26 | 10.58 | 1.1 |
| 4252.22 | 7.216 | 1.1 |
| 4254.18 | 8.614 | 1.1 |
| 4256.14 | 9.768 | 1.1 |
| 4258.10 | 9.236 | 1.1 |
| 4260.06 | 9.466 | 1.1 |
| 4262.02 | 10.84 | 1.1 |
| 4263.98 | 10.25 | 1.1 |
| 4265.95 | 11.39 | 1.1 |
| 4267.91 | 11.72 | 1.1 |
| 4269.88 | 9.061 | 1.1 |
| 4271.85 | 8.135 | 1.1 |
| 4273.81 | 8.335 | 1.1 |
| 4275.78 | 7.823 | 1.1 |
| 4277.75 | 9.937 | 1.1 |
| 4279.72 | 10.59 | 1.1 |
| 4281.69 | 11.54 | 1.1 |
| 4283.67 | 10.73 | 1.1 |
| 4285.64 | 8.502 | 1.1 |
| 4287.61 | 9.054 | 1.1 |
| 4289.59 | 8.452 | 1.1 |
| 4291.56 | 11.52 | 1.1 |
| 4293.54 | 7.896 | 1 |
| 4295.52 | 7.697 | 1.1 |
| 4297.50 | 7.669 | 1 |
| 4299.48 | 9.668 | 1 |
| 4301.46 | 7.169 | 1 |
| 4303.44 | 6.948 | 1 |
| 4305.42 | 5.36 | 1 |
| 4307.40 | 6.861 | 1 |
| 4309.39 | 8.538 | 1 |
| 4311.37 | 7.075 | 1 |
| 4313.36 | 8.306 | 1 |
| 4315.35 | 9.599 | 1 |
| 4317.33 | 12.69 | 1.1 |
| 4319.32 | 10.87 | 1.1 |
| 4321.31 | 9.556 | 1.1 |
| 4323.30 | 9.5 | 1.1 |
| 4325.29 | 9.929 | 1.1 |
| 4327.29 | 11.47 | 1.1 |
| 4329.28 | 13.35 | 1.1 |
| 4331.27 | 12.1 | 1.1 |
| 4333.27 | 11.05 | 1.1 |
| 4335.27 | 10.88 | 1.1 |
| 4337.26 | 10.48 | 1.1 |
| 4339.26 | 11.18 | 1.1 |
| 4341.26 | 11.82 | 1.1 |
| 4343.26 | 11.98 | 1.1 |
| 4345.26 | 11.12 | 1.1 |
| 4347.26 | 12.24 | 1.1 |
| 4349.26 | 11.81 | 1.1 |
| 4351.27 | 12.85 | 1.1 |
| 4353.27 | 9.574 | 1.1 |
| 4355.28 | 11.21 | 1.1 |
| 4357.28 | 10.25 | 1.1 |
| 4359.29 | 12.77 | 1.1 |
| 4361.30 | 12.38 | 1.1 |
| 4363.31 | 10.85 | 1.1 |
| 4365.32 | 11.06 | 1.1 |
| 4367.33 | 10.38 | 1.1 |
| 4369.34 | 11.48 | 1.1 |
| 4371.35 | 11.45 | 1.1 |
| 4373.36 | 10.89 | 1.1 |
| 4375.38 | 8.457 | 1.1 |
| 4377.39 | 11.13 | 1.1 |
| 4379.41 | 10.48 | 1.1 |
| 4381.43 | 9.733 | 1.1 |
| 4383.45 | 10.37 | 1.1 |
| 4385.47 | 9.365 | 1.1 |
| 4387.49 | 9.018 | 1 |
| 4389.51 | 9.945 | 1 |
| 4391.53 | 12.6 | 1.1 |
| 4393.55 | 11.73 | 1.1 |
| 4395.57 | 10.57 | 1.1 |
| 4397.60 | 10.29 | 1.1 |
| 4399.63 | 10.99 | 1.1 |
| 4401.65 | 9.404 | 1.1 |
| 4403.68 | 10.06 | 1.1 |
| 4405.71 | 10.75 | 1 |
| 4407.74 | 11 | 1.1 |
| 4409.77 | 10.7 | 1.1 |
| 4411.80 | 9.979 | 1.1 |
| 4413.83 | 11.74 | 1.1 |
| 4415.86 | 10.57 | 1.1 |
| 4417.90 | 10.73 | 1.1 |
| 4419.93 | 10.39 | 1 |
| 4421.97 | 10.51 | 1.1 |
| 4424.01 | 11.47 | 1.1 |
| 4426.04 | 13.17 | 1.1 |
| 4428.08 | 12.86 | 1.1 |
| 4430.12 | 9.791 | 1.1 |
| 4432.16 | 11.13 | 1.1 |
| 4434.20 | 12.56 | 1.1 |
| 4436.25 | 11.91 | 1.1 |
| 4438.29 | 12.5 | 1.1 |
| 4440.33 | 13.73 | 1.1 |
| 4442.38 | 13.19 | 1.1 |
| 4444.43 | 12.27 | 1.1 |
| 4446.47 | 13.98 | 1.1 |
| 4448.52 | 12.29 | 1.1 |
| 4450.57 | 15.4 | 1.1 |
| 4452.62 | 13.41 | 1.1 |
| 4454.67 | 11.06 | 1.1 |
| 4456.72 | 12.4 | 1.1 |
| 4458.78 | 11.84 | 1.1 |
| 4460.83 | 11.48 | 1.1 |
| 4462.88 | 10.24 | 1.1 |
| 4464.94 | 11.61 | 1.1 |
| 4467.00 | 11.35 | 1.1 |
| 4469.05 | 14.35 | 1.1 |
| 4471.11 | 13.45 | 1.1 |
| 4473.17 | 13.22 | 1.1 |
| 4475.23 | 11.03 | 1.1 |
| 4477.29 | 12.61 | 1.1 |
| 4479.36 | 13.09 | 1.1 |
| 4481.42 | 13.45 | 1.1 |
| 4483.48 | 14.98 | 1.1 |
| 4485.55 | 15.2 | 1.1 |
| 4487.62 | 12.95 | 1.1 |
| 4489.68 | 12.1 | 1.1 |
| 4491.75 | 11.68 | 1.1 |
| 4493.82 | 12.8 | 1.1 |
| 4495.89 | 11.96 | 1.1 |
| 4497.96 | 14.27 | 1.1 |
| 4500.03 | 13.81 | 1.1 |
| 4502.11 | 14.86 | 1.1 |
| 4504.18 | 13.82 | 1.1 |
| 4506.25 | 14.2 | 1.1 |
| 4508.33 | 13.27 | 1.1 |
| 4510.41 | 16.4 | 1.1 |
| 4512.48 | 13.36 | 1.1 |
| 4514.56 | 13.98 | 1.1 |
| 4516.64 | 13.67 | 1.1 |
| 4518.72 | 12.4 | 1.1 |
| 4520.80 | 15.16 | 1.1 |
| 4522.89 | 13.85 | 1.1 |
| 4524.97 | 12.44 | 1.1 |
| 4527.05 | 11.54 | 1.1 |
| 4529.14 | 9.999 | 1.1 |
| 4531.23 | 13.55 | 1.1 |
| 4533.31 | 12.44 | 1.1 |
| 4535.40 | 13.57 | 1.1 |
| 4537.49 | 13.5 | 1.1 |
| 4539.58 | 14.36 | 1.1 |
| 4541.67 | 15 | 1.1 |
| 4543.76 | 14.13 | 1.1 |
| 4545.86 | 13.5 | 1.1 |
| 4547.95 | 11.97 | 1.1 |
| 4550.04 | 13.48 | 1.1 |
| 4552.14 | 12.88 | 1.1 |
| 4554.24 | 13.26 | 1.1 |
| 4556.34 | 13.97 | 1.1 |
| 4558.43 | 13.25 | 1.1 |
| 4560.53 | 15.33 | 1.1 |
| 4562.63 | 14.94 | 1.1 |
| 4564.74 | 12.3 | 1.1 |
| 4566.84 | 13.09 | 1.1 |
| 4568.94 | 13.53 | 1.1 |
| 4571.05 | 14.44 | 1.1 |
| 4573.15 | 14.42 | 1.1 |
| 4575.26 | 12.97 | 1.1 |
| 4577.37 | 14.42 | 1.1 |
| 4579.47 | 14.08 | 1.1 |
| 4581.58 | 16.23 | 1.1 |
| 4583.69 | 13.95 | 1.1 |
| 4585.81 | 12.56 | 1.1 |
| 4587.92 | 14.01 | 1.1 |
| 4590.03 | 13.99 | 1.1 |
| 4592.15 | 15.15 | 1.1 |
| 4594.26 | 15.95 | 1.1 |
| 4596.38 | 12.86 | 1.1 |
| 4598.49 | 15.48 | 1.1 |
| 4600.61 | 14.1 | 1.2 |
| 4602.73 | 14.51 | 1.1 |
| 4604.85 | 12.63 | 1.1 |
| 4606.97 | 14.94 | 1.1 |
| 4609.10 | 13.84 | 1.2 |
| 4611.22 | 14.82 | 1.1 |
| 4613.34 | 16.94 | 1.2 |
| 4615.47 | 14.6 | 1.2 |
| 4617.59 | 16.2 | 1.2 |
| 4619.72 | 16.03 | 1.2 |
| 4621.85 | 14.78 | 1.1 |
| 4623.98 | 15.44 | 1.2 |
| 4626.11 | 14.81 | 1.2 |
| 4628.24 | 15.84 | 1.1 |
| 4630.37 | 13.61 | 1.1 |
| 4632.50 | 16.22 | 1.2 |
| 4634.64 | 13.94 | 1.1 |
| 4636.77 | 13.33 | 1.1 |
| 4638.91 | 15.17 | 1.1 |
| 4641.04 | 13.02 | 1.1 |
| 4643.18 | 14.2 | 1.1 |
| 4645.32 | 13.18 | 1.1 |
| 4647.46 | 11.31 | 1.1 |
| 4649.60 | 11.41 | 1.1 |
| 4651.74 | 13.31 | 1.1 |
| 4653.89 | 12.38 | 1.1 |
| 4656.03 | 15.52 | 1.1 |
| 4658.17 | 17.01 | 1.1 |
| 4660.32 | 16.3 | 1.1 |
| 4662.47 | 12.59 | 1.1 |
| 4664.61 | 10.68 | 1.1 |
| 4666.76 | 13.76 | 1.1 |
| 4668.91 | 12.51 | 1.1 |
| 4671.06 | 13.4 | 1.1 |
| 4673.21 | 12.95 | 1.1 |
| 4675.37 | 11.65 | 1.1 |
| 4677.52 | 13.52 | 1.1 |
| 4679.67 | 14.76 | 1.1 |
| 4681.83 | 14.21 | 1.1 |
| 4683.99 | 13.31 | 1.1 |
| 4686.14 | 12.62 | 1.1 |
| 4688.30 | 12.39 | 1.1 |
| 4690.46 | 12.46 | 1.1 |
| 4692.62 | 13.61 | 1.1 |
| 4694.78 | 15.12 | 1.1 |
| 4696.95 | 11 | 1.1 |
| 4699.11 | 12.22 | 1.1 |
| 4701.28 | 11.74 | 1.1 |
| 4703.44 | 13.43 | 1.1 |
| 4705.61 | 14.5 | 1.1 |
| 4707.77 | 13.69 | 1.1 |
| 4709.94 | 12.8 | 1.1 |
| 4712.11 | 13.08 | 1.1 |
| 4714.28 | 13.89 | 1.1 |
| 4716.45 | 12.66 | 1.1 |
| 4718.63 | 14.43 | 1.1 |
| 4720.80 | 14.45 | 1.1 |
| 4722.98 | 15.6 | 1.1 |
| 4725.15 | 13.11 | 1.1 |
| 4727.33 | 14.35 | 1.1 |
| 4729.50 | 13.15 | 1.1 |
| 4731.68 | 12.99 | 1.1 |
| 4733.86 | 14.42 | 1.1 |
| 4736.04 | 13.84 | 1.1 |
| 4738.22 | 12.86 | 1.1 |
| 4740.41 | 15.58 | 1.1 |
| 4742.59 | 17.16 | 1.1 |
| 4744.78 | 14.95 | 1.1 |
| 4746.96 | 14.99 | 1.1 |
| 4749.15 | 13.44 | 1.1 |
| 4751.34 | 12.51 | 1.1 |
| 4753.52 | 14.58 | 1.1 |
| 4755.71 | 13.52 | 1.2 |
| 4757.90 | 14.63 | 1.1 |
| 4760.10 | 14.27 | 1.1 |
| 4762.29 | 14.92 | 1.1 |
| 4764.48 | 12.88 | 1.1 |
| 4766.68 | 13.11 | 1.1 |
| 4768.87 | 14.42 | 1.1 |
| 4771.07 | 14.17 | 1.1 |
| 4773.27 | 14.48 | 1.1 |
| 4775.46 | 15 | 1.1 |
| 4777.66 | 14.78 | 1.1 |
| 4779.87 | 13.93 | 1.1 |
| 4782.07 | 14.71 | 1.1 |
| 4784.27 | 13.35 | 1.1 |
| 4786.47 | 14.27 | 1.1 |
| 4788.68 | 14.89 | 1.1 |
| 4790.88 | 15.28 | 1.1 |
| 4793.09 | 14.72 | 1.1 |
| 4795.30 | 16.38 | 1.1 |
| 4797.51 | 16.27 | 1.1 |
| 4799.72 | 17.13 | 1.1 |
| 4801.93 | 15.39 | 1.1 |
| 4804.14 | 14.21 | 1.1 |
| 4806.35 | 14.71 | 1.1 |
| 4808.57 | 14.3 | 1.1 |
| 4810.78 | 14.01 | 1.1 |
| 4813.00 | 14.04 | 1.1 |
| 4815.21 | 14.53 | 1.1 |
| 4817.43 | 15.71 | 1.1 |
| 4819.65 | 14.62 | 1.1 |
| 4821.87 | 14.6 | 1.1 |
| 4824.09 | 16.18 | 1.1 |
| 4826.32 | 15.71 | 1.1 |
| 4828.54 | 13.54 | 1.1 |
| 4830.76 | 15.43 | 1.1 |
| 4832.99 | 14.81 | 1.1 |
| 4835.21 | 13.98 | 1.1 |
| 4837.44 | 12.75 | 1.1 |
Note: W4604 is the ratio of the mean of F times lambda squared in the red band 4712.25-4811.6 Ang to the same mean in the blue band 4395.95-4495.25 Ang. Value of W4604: 1.4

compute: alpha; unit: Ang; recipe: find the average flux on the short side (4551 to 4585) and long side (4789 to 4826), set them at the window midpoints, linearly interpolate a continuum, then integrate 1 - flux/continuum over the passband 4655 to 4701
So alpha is 3.5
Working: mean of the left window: 13.9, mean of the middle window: 13.4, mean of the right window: 15.1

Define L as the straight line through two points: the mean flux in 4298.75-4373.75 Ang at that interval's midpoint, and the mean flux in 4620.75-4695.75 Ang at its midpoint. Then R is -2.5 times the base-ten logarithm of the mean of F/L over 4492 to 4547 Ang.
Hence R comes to -0.10 mag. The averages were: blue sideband 10.4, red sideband 13.7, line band 13.5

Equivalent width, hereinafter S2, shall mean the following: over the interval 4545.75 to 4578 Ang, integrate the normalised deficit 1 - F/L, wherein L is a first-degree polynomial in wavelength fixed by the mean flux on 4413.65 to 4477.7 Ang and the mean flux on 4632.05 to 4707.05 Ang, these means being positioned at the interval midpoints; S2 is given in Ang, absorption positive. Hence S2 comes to -2.1 Ang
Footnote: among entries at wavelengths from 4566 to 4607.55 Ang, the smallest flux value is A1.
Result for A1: 12.56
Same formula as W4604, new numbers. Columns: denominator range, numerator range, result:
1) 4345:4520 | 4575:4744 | 1.28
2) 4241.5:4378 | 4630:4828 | 1.68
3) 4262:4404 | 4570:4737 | 1.57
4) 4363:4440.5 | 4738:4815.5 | 1.58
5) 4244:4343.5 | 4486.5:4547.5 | 1.54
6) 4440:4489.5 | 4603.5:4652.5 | 1.20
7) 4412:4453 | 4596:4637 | 1.32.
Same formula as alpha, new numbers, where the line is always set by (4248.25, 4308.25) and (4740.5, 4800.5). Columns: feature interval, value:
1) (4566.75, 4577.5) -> -1.25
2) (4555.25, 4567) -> -1.54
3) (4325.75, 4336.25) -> -2.19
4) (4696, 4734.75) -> 1.62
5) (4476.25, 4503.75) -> -4.60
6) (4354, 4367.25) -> -1.74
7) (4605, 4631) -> -4.41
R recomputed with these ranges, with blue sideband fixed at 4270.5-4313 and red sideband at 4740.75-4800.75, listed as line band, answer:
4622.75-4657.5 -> -0.08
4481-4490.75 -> -0.24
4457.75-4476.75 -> -0.12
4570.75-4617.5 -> -0.17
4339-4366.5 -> -0.23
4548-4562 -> -0.15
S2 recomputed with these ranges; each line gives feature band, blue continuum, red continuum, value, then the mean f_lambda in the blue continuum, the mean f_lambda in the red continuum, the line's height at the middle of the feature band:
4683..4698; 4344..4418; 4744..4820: 0.8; 10.8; 14.5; 13.7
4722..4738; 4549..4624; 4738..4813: 0.7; 14.3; 14.6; 14.5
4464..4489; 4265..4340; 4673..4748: -4.0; 9.54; 13.7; 11.3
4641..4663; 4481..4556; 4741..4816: 0.5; 13.4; 14.6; 14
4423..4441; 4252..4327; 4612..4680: -1.5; 9.19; 14.1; 11.1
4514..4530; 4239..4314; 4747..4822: -1.6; 9.14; 14.5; 11.7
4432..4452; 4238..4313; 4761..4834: -3.7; 9.16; 14.7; 10.9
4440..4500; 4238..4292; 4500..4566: -0.7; 9.76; 13.6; 12.7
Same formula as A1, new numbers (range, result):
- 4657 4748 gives 10.68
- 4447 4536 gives 9.999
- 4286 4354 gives 5.36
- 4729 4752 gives 12.51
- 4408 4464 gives 9.791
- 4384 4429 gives 9.018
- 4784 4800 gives 13.35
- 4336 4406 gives 8.457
